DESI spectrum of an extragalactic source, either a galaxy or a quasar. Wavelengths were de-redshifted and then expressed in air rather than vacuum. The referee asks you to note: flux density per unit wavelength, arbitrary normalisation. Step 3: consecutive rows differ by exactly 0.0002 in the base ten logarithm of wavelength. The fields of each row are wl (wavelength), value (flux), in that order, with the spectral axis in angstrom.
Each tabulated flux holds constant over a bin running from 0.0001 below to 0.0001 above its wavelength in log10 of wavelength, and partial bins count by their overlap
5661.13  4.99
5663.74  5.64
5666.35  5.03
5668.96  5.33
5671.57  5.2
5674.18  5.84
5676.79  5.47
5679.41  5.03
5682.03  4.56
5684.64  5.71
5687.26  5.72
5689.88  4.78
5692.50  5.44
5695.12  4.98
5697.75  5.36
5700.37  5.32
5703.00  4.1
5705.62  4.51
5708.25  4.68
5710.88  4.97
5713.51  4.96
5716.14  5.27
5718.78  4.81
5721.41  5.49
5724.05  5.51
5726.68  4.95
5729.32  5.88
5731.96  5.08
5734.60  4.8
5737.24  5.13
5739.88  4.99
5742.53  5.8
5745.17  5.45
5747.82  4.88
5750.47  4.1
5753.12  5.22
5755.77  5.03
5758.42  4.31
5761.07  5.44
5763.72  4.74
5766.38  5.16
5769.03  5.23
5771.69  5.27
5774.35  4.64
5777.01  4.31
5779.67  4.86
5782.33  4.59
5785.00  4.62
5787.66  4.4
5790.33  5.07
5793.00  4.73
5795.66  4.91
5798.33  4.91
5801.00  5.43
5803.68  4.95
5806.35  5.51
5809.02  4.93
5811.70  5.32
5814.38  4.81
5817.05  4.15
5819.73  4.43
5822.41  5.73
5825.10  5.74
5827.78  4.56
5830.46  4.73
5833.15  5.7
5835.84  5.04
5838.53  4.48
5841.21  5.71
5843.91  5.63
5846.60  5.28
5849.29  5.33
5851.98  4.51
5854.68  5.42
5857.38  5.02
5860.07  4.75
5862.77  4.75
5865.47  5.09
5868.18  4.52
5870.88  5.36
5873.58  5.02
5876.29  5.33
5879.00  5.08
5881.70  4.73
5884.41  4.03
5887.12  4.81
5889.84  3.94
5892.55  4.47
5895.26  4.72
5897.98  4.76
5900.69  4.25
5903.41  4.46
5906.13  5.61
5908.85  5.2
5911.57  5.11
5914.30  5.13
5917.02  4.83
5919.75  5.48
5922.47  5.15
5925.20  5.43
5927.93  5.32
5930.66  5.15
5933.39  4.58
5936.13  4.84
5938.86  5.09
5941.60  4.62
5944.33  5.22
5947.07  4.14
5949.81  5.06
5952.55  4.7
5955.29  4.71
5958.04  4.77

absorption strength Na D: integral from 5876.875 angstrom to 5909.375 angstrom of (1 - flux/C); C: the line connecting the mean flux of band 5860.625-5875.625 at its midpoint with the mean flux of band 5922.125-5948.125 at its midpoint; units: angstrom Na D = 1.8 angstrom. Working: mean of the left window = 4.95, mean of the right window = 4.96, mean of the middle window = 4.67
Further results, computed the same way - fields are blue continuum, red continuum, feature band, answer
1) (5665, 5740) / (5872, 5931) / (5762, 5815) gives 1.2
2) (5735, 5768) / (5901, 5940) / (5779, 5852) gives 0.4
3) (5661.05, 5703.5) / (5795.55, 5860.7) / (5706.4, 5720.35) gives 0.7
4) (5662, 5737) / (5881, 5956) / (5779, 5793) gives 0.9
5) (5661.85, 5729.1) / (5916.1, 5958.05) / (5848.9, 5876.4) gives 0.2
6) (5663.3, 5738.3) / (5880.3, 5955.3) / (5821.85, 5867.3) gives -1.7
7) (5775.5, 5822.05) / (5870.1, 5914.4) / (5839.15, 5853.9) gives -1.3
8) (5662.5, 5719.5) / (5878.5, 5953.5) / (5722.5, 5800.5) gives 1.1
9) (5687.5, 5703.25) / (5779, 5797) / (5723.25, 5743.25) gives -1.2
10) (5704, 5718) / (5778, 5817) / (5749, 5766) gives 0.2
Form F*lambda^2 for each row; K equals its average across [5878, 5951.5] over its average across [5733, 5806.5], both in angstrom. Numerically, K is 1.0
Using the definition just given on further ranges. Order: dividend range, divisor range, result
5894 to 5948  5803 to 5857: 1.00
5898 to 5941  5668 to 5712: 1.06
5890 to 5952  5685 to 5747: 1.03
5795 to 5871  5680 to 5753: 1.04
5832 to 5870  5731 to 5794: 1.07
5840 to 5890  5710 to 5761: 1.02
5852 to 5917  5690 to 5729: 1.02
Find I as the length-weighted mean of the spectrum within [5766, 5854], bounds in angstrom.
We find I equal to 4.99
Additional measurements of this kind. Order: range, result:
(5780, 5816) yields 4.93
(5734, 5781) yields 4.97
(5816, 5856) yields 5.1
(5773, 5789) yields 4.57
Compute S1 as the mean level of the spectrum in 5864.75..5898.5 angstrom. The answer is 4.75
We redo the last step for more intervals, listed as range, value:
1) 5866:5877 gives 5.04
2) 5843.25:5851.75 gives 5.28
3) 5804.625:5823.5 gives 4.97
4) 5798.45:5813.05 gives 5.2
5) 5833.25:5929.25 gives 4.97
